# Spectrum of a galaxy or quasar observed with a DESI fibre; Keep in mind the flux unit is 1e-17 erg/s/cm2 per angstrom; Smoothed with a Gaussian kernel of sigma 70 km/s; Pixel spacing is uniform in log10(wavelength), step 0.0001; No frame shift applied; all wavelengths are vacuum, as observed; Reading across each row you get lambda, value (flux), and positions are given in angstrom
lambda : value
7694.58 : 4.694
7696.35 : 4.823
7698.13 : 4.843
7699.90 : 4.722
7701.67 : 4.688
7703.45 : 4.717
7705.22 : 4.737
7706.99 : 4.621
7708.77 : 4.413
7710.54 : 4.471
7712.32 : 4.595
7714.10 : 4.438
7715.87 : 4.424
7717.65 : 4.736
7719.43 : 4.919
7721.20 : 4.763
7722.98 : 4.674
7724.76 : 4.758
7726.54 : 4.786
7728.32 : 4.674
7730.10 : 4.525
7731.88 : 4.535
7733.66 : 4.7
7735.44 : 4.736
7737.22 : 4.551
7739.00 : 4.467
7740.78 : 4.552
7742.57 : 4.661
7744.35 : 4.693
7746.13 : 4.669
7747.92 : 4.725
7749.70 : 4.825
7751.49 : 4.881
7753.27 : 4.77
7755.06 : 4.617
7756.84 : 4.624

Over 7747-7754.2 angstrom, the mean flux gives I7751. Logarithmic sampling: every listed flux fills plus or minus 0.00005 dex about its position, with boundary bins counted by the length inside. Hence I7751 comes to 4.79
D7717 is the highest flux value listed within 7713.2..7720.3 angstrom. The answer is 4.919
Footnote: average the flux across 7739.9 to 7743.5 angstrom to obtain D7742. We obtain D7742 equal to 4.6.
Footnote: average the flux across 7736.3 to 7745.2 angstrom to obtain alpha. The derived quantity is 4.59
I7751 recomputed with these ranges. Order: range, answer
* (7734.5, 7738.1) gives 4.65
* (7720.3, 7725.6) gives 4.74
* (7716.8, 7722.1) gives 4.81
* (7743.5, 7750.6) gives 4.73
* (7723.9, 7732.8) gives 4.65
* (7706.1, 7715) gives 4.51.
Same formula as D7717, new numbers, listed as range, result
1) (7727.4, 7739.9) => 4.736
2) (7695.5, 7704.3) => 4.843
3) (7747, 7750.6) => 4.825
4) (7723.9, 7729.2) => 4.786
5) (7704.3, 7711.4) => 4.737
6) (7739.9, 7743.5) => 4.661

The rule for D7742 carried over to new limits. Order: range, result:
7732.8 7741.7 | 4.6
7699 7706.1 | 4.72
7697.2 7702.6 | 4.74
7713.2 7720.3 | 4.63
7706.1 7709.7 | 4.52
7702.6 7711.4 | 4.6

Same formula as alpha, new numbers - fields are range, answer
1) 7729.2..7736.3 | 4.62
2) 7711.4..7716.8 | 4.48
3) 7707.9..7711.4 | 4.45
